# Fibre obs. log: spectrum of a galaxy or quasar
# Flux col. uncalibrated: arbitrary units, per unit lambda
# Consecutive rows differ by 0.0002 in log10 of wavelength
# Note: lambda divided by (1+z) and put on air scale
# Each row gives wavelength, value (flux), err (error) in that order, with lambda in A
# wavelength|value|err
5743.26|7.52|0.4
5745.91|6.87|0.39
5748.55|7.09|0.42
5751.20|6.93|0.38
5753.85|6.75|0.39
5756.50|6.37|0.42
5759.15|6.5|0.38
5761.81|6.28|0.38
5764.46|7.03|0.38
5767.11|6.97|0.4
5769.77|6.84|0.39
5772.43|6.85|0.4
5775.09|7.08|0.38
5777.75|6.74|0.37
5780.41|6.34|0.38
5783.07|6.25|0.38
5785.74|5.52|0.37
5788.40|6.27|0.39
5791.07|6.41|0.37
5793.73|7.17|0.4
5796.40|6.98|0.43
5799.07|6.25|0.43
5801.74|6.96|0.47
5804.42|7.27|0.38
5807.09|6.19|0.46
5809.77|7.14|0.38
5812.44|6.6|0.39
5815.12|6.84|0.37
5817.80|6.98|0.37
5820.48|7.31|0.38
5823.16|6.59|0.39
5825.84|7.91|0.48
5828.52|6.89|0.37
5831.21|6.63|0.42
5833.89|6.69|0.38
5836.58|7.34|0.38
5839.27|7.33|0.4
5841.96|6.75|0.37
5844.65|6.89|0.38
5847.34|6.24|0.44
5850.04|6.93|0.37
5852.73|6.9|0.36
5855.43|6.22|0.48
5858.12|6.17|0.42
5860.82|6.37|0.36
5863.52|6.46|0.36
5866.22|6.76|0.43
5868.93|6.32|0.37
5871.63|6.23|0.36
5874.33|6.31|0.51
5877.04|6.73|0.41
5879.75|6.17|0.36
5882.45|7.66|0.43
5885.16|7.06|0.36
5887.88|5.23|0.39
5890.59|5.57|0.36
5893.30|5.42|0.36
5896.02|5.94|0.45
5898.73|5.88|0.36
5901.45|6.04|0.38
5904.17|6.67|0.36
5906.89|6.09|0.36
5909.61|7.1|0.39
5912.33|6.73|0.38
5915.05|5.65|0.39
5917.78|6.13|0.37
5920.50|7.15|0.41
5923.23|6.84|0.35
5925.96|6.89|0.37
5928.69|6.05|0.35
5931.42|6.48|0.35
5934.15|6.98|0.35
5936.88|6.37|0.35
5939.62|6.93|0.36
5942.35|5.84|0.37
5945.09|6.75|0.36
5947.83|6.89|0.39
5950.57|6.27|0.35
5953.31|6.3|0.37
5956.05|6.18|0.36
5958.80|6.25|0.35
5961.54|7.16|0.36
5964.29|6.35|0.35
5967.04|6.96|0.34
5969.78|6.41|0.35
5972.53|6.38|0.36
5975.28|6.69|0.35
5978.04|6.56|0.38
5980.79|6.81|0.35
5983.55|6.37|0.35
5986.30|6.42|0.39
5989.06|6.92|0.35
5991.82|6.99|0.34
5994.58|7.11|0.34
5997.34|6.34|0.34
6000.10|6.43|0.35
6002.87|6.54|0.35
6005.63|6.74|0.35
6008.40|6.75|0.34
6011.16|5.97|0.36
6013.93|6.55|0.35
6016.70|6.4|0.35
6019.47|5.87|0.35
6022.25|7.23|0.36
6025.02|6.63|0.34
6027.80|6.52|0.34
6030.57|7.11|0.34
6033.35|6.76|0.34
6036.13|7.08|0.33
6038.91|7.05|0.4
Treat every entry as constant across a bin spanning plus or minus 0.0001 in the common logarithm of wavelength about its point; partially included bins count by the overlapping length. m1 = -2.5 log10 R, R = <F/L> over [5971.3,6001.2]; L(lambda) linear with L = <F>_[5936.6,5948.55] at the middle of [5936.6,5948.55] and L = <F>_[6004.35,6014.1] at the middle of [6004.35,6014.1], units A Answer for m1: -0.02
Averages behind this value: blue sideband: 6.55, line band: 6.64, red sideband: 6.5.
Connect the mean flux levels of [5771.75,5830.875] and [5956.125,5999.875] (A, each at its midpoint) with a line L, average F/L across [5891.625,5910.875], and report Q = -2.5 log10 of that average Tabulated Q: 0.090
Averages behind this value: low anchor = 6.75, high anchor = 6.63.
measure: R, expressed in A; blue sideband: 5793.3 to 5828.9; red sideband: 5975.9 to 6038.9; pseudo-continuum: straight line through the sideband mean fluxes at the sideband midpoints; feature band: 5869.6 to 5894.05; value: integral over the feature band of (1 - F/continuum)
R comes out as 1.9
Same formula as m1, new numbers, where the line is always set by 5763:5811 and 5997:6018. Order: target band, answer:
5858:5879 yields 0.030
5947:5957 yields 0.022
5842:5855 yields -0.013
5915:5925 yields -0.001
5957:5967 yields -0.016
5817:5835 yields -0.058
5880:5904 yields 0.077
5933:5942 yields -0.019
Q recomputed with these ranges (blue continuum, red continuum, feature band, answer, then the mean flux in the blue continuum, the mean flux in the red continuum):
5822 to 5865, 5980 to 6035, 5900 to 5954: 0.03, 6.77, 6.62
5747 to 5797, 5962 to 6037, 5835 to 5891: 0.01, 6.65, 6.63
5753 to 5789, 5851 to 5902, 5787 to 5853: -0.07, 6.56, 6.29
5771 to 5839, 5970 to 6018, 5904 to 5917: 0.04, 6.78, 6.58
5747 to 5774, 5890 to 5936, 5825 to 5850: -0.06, 6.76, 6.34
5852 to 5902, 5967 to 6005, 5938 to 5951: -0.01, 6.28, 6.63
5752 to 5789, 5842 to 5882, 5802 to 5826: -0.06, 6.57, 6.51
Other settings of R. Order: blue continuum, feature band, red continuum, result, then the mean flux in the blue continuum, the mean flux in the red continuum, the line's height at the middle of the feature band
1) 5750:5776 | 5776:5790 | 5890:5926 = 0.9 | 6.75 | 6.29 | 6.69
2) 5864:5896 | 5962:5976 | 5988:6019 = -0.2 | 6.3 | 6.59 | 6.51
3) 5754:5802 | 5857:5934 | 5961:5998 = 3.1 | 6.6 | 6.67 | 6.64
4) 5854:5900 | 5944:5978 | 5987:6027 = -0.3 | 6.27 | 6.6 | 6.48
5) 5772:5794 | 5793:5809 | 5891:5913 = -0.9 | 6.47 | 6.19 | 6.43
